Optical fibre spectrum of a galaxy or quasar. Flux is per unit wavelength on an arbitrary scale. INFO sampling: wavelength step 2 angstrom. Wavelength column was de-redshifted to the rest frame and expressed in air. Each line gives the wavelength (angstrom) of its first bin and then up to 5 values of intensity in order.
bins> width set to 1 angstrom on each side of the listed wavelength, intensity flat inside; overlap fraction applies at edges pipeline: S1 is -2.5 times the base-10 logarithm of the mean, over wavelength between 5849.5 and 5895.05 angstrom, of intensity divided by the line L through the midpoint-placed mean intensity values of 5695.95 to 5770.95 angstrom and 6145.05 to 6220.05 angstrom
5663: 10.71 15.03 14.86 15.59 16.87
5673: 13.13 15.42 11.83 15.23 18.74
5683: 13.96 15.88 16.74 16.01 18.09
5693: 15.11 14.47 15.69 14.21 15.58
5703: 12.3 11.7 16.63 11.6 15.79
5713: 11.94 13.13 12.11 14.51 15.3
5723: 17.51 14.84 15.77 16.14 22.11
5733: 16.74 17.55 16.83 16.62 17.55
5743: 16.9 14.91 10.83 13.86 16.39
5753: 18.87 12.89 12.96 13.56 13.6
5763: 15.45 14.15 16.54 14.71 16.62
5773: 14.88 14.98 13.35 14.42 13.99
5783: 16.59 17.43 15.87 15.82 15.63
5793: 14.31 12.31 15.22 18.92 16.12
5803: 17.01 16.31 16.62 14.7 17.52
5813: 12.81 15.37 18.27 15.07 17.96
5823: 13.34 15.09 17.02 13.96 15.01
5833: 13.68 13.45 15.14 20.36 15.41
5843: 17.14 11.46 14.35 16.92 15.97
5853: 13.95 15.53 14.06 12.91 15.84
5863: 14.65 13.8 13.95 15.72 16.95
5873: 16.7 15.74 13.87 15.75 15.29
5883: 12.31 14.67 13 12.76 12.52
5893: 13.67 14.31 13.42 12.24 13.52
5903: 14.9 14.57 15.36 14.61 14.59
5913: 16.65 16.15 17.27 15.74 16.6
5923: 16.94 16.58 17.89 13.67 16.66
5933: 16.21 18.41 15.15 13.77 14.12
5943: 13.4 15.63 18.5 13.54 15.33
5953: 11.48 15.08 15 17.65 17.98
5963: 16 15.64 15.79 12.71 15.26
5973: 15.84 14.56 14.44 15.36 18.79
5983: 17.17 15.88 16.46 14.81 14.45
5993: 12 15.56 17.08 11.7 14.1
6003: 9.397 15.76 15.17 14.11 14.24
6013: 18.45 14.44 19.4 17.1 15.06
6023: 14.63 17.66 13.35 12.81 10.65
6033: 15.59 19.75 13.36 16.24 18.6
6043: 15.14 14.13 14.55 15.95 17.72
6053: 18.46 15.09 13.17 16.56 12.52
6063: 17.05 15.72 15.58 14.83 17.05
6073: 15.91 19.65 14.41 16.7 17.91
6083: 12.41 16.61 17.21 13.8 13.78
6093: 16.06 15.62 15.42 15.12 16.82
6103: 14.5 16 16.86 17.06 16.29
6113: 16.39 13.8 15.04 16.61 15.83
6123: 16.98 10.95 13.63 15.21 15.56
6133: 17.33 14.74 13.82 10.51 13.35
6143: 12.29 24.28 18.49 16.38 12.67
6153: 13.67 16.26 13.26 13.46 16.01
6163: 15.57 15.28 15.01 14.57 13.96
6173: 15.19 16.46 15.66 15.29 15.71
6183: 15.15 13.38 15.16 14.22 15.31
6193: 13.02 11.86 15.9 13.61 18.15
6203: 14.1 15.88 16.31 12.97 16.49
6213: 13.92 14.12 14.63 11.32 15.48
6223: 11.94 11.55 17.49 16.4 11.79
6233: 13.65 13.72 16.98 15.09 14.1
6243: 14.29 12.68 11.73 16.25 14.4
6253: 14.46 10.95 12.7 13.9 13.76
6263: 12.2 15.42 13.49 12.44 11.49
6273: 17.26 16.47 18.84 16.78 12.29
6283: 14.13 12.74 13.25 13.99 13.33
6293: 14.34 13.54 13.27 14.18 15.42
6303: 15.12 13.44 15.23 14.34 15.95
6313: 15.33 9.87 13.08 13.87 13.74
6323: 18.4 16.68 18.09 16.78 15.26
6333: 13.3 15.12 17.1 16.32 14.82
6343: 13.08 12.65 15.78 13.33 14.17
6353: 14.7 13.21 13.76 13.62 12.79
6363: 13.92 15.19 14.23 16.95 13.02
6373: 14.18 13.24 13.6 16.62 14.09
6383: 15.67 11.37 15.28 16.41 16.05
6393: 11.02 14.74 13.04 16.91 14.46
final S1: 0.04 mag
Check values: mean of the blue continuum 15.1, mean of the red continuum 14.9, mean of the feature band 14.5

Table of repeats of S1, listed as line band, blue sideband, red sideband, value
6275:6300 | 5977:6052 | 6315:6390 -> 0.03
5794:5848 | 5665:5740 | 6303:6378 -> -0.03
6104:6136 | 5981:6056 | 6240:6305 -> -0.05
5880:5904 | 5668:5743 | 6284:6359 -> 0.12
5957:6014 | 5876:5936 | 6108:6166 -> -0.01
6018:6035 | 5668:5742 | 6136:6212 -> 0.01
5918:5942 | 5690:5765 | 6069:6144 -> -0.05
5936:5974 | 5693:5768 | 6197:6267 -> -0.03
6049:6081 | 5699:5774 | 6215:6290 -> -0.12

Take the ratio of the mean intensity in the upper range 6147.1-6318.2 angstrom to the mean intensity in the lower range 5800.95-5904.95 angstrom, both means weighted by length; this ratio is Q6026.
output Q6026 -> 1.0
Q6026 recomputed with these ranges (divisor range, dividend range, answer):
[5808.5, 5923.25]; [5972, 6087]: 1.03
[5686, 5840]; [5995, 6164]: 1.00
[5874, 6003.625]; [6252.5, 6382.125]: 0.96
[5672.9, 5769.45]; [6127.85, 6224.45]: 0.98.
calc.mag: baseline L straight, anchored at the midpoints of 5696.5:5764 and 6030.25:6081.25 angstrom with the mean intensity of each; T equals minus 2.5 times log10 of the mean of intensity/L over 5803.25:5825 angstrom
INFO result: -0.04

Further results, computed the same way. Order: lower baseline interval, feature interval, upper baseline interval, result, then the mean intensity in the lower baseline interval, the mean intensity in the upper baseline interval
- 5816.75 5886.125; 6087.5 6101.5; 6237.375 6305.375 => -0.05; 15.1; 14.1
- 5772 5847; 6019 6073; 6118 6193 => -0.02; 15.5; 15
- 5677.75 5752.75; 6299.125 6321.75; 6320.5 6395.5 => 0.05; 15.4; 14.7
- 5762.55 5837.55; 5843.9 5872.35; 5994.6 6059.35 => 0.05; 15.4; 15.3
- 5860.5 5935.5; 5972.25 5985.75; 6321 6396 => -0.07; 15.1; 14.7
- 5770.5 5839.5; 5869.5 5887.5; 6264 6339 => 0.03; 15.5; 14.7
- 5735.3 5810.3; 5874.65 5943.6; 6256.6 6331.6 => 0.02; 15.4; 14.5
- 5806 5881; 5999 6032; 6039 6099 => 0.07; 15.3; 15.8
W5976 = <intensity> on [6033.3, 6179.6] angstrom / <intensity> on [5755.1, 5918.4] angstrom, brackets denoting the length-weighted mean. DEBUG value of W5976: 1.0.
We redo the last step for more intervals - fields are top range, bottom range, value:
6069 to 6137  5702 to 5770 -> 1.04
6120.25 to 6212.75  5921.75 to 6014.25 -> 0.98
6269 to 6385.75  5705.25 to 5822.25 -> 0.94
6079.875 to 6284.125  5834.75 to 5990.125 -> 0.97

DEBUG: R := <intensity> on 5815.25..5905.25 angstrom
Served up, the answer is 14.8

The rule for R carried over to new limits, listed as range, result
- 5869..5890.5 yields 14.7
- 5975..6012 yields 14.8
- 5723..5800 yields 15.6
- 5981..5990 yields 16.4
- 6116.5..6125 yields 15.6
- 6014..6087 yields 15.7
